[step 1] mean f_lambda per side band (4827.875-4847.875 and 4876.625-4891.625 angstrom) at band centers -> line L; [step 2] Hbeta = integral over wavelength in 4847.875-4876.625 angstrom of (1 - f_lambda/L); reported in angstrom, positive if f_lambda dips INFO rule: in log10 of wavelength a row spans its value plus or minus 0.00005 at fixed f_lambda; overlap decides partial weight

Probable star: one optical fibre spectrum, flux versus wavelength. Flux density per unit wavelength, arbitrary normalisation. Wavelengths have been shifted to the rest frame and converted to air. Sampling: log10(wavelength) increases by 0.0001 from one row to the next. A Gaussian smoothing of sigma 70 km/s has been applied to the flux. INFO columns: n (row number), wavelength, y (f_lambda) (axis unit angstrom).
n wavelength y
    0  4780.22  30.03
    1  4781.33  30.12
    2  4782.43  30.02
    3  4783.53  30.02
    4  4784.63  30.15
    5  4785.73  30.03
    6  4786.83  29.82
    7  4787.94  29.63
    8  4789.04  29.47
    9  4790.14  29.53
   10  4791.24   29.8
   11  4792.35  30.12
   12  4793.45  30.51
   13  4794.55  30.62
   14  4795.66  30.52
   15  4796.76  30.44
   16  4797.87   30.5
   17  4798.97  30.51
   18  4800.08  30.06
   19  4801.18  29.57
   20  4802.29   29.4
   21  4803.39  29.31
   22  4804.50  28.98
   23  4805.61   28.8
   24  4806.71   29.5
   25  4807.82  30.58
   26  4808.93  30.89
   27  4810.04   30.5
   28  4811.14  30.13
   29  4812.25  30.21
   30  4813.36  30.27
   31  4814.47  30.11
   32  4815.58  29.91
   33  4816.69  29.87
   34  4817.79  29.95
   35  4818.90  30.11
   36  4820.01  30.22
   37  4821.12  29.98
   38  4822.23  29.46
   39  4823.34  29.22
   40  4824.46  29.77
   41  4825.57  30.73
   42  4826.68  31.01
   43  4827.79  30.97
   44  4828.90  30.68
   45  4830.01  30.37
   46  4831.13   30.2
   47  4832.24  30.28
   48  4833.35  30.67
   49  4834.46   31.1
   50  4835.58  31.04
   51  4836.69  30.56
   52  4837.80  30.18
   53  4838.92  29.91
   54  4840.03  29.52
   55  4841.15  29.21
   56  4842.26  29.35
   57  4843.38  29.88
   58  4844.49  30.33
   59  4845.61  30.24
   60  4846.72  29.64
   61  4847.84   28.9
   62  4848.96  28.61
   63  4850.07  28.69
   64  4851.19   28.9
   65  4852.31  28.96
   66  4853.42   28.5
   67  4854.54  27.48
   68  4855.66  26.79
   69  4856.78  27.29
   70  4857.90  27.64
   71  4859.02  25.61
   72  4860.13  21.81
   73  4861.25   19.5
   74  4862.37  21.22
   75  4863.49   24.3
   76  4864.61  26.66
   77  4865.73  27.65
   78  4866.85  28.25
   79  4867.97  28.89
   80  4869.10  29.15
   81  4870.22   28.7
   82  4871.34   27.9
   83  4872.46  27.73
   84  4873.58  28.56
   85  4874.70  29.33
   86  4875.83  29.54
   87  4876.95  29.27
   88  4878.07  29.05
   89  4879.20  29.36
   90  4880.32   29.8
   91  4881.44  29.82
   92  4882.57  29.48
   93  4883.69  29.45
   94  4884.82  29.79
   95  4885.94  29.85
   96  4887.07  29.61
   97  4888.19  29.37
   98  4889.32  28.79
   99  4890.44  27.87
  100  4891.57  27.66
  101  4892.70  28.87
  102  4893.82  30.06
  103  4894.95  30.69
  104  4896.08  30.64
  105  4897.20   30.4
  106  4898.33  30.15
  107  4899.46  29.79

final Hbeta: 2.5 angstrom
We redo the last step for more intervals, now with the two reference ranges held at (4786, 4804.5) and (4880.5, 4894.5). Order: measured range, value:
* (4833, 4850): -0.2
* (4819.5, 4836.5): -0.4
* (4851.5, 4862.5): 1.4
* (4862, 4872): 0.8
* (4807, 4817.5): -0.1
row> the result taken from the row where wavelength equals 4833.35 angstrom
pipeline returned 30.67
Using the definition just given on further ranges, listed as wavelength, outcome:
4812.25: 30.21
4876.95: 29.27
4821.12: 29.98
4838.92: 29.91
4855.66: 26.79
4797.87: 30.5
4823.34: 29.22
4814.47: 30.11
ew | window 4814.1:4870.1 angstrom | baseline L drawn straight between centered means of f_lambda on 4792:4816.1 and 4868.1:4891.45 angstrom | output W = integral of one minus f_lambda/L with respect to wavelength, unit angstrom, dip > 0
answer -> 1.53 angstrom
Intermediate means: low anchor 30.1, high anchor 29.1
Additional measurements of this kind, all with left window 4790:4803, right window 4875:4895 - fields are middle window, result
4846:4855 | 0.3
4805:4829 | -0.1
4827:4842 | -0.3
